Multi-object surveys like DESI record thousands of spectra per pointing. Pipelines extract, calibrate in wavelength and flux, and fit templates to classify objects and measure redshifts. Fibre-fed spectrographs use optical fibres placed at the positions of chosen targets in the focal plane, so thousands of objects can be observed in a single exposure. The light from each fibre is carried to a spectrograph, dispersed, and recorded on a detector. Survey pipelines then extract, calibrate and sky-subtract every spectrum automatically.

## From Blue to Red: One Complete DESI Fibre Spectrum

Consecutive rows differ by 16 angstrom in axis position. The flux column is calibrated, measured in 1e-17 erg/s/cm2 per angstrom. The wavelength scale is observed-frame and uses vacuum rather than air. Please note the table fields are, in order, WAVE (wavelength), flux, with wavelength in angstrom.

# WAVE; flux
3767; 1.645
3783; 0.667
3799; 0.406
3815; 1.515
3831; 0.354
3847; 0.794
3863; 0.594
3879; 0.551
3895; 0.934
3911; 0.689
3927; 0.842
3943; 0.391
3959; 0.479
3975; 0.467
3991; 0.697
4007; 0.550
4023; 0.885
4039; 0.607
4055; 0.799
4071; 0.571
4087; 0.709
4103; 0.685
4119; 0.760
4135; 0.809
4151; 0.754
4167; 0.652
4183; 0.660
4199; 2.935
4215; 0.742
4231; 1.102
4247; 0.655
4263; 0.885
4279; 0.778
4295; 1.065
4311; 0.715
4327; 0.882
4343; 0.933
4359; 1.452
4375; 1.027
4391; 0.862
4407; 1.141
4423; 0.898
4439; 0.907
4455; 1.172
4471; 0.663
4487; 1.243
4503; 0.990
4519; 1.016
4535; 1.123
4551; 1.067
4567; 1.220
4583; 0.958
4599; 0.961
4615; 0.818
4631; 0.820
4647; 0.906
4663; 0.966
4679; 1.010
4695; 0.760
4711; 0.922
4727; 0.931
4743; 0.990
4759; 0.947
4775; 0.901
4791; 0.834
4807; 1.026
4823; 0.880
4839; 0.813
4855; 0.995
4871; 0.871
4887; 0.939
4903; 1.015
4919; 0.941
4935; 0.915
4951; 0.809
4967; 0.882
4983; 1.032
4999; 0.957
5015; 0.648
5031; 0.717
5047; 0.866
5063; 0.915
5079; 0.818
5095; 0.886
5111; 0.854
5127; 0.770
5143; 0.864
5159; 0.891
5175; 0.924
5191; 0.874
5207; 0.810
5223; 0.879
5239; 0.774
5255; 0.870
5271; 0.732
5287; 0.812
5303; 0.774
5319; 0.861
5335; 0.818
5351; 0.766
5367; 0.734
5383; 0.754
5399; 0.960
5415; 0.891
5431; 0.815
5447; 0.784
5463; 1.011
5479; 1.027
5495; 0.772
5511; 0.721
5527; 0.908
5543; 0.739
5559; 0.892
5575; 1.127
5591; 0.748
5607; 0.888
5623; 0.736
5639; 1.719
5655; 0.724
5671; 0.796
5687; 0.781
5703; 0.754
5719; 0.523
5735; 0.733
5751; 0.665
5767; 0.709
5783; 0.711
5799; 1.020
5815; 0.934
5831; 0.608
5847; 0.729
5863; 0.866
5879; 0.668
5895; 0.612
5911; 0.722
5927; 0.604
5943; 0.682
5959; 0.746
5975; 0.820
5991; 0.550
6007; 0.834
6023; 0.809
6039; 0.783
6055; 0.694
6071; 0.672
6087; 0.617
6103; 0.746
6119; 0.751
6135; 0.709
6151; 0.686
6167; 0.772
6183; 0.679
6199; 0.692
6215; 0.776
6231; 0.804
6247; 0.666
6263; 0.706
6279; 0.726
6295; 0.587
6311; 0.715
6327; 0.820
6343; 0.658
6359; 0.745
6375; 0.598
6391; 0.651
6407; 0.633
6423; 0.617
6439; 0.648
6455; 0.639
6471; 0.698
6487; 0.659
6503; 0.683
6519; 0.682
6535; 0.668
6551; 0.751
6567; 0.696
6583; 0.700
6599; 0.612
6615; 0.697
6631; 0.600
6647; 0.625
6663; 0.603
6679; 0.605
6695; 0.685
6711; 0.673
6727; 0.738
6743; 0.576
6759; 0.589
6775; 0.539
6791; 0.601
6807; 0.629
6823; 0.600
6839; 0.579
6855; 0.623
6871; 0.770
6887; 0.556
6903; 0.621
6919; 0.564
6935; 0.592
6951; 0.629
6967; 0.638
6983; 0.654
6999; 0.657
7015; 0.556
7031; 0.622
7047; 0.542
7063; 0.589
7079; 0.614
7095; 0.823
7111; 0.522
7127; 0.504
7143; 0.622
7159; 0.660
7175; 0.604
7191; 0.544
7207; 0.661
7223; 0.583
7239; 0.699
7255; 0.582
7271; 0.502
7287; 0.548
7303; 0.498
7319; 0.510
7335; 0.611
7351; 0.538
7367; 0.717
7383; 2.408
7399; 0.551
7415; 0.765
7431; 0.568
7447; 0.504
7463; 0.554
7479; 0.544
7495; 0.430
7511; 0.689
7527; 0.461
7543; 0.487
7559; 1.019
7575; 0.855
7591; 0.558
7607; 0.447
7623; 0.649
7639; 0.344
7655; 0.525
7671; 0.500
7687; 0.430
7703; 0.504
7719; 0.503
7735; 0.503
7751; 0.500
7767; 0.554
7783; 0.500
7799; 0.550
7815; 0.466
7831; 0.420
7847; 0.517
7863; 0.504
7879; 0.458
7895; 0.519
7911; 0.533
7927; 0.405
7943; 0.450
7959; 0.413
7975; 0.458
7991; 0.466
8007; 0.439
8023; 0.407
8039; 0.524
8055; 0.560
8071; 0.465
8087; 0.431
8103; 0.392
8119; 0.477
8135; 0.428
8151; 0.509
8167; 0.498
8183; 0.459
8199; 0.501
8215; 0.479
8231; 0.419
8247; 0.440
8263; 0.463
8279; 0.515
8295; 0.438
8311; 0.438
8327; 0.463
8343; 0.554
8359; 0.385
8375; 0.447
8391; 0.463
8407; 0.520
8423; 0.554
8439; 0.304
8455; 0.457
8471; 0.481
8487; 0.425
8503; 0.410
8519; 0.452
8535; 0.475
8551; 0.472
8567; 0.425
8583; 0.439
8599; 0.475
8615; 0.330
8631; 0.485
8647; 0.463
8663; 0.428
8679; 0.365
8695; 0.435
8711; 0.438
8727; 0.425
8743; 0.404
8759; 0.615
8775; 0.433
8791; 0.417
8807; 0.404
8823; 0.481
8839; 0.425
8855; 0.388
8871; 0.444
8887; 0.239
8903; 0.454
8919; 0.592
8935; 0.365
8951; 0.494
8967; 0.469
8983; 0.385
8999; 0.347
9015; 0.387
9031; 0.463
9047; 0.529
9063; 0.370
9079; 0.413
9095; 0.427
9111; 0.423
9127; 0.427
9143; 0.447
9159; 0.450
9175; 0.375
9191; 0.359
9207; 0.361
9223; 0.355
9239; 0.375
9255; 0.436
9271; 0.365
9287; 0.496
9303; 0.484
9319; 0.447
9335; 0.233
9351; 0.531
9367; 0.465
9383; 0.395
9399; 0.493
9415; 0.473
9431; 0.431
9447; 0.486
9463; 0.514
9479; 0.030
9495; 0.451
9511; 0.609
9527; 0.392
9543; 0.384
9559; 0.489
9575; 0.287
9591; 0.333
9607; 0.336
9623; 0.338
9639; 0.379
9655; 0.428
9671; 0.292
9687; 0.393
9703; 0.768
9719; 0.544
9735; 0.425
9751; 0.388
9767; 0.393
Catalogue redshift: 0.125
